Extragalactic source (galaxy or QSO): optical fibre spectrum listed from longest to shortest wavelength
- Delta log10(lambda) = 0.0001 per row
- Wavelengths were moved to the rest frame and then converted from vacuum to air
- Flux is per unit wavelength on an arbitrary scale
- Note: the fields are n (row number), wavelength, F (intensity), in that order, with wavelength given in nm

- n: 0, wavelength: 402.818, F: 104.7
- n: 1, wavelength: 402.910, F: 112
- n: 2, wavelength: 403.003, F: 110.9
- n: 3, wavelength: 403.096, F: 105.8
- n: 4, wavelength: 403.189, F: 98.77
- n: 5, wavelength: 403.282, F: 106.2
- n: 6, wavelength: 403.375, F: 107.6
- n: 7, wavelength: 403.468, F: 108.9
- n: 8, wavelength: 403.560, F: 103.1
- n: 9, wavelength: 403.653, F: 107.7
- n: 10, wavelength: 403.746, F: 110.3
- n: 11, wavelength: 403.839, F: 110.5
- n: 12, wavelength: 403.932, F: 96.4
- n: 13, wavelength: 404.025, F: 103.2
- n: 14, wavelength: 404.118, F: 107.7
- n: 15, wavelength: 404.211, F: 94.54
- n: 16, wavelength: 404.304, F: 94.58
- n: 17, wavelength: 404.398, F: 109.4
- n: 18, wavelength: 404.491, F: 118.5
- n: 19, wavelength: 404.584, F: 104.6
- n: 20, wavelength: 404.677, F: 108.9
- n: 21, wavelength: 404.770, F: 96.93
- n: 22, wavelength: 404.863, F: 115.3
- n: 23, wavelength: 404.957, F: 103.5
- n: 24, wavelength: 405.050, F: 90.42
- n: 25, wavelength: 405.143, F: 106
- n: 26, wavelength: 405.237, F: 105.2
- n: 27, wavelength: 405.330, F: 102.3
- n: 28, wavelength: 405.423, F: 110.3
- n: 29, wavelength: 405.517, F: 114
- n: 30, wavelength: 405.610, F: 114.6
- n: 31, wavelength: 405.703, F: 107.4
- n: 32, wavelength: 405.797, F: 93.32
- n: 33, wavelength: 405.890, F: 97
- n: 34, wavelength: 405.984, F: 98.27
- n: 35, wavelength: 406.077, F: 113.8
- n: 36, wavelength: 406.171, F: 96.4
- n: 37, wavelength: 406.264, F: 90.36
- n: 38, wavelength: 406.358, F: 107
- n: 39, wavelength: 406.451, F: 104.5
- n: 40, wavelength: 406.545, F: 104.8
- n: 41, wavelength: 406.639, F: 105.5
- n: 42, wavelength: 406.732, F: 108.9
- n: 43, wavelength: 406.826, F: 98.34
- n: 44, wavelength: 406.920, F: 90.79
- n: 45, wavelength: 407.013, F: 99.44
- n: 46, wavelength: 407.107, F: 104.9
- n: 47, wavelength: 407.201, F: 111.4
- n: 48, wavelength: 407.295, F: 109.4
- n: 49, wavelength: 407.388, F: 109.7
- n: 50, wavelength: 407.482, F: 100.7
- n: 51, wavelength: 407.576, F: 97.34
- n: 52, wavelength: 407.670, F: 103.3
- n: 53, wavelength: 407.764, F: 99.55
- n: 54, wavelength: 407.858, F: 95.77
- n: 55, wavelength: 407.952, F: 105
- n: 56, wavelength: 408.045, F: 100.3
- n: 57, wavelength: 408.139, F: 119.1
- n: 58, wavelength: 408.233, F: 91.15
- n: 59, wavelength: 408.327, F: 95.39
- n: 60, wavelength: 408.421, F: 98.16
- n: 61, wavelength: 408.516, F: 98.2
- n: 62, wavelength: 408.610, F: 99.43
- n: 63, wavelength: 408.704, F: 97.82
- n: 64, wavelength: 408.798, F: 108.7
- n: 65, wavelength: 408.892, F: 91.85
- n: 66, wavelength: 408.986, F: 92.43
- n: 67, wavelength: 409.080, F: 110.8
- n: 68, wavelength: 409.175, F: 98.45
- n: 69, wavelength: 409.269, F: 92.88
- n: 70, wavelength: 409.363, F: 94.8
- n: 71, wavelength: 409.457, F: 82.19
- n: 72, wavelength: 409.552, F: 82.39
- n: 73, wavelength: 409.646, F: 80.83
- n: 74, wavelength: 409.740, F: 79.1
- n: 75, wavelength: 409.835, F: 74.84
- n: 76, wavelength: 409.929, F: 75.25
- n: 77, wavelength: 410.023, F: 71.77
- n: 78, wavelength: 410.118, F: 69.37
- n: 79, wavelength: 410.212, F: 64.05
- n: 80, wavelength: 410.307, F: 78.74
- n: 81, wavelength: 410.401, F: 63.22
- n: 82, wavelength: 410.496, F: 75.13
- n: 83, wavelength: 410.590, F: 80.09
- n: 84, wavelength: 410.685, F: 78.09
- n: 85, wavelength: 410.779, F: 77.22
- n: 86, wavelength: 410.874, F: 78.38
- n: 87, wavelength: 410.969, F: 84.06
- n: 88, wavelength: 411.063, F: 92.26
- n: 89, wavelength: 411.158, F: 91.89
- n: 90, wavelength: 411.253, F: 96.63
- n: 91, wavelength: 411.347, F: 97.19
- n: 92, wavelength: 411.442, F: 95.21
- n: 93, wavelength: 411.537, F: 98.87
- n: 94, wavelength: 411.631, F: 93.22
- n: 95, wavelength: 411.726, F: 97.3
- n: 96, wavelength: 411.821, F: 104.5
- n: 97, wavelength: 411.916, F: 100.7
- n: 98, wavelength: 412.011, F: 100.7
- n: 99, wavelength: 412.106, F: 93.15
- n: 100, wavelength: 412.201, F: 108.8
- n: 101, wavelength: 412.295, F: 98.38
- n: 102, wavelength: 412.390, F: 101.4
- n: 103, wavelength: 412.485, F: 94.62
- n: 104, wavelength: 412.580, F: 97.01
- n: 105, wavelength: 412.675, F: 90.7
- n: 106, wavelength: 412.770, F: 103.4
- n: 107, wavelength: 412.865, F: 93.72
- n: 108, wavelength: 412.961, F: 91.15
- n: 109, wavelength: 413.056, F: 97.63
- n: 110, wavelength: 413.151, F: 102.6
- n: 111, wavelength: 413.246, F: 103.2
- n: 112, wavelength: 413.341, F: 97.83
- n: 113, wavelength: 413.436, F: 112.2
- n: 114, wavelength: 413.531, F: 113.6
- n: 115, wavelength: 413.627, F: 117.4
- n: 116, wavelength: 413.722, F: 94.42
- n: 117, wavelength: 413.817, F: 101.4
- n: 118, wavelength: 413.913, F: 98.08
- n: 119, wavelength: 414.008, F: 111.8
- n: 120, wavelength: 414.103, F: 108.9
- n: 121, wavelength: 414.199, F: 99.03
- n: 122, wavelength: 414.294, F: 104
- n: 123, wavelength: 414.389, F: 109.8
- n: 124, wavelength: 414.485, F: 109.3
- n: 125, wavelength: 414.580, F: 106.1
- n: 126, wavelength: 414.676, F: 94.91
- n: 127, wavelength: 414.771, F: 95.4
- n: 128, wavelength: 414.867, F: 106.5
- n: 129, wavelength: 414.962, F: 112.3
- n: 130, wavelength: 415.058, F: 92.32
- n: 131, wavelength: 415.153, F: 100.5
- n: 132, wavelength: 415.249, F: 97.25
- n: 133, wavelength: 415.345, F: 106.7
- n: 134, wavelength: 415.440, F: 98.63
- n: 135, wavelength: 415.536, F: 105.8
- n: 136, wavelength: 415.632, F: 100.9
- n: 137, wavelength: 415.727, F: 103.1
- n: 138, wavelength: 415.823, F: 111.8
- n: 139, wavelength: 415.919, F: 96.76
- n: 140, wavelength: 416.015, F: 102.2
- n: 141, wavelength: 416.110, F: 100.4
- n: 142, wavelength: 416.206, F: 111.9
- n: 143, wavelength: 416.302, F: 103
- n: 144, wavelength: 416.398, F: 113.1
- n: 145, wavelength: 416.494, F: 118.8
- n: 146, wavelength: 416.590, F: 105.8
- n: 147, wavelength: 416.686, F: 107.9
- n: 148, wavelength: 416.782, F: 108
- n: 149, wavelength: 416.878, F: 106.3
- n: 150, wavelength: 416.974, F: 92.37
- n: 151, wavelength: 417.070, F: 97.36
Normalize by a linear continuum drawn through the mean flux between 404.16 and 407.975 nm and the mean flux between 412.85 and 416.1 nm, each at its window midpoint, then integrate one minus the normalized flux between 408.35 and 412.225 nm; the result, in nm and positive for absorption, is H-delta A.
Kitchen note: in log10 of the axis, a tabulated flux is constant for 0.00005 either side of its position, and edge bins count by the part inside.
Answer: 0.54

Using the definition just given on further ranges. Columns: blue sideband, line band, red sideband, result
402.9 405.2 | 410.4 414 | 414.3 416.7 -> 0.30 nm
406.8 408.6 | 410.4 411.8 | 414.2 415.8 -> 0.20 nm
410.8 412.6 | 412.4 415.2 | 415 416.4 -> -0.08 nm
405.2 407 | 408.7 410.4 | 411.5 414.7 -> 0.29 nm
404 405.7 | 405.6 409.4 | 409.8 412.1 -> -0.18 nm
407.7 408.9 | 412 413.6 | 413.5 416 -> 0.04 nm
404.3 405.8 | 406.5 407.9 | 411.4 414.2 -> 0.03 nm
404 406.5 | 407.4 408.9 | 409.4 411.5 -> -0.16 nm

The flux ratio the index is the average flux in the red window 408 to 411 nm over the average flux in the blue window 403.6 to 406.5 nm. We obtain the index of 0.8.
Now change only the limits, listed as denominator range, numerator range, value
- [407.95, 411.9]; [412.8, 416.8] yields 1.16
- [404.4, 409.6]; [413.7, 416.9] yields 1.02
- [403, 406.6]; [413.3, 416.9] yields 1.00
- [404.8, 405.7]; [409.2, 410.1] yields 0.76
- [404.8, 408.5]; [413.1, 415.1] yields 1.01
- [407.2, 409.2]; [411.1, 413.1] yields 0.96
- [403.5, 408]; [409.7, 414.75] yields 0.90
